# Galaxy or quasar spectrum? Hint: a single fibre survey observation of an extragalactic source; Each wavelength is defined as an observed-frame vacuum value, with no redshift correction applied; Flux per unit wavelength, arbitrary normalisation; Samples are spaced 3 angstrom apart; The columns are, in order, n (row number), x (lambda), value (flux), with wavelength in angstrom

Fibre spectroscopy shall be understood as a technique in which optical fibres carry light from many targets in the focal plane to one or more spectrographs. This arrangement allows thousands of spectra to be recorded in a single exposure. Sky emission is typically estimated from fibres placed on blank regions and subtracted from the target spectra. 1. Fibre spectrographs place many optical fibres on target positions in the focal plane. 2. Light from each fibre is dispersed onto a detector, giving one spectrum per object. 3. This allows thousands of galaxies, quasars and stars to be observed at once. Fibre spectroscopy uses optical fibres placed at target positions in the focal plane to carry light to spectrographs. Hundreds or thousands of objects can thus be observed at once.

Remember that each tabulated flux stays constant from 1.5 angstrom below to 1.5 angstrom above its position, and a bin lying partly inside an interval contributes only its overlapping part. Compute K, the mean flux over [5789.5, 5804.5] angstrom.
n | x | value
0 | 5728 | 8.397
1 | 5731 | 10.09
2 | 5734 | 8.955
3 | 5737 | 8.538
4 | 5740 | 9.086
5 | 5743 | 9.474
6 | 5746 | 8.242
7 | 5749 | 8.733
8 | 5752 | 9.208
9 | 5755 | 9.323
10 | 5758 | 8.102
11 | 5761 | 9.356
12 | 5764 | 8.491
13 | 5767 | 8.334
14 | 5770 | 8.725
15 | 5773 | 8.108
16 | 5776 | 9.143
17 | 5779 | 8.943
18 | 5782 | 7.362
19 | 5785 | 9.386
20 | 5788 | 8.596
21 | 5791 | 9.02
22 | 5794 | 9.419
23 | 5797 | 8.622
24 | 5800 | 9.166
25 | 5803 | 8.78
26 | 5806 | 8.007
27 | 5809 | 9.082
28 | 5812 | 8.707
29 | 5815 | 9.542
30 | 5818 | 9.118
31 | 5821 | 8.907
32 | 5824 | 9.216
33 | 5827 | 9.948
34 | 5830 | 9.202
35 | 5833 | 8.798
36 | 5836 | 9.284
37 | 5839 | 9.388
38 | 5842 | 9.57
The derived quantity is 9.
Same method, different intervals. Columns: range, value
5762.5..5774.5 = 8.41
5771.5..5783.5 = 8.39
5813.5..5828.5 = 9.35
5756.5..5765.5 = 8.65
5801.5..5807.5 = 8.39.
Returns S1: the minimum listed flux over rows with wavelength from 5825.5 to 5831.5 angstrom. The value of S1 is 9.202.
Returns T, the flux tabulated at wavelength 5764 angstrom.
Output 8.491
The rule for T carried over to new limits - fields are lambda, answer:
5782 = 7.362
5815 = 9.542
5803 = 8.78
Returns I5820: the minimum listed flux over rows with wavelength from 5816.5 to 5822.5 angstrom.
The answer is 8.907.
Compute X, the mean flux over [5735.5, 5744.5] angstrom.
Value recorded 9.03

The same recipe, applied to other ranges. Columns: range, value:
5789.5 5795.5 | 9.22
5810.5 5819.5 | 9.12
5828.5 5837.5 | 9.09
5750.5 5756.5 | 9.27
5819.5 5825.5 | 9.06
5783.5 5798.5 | 9.01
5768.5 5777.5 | 8.66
